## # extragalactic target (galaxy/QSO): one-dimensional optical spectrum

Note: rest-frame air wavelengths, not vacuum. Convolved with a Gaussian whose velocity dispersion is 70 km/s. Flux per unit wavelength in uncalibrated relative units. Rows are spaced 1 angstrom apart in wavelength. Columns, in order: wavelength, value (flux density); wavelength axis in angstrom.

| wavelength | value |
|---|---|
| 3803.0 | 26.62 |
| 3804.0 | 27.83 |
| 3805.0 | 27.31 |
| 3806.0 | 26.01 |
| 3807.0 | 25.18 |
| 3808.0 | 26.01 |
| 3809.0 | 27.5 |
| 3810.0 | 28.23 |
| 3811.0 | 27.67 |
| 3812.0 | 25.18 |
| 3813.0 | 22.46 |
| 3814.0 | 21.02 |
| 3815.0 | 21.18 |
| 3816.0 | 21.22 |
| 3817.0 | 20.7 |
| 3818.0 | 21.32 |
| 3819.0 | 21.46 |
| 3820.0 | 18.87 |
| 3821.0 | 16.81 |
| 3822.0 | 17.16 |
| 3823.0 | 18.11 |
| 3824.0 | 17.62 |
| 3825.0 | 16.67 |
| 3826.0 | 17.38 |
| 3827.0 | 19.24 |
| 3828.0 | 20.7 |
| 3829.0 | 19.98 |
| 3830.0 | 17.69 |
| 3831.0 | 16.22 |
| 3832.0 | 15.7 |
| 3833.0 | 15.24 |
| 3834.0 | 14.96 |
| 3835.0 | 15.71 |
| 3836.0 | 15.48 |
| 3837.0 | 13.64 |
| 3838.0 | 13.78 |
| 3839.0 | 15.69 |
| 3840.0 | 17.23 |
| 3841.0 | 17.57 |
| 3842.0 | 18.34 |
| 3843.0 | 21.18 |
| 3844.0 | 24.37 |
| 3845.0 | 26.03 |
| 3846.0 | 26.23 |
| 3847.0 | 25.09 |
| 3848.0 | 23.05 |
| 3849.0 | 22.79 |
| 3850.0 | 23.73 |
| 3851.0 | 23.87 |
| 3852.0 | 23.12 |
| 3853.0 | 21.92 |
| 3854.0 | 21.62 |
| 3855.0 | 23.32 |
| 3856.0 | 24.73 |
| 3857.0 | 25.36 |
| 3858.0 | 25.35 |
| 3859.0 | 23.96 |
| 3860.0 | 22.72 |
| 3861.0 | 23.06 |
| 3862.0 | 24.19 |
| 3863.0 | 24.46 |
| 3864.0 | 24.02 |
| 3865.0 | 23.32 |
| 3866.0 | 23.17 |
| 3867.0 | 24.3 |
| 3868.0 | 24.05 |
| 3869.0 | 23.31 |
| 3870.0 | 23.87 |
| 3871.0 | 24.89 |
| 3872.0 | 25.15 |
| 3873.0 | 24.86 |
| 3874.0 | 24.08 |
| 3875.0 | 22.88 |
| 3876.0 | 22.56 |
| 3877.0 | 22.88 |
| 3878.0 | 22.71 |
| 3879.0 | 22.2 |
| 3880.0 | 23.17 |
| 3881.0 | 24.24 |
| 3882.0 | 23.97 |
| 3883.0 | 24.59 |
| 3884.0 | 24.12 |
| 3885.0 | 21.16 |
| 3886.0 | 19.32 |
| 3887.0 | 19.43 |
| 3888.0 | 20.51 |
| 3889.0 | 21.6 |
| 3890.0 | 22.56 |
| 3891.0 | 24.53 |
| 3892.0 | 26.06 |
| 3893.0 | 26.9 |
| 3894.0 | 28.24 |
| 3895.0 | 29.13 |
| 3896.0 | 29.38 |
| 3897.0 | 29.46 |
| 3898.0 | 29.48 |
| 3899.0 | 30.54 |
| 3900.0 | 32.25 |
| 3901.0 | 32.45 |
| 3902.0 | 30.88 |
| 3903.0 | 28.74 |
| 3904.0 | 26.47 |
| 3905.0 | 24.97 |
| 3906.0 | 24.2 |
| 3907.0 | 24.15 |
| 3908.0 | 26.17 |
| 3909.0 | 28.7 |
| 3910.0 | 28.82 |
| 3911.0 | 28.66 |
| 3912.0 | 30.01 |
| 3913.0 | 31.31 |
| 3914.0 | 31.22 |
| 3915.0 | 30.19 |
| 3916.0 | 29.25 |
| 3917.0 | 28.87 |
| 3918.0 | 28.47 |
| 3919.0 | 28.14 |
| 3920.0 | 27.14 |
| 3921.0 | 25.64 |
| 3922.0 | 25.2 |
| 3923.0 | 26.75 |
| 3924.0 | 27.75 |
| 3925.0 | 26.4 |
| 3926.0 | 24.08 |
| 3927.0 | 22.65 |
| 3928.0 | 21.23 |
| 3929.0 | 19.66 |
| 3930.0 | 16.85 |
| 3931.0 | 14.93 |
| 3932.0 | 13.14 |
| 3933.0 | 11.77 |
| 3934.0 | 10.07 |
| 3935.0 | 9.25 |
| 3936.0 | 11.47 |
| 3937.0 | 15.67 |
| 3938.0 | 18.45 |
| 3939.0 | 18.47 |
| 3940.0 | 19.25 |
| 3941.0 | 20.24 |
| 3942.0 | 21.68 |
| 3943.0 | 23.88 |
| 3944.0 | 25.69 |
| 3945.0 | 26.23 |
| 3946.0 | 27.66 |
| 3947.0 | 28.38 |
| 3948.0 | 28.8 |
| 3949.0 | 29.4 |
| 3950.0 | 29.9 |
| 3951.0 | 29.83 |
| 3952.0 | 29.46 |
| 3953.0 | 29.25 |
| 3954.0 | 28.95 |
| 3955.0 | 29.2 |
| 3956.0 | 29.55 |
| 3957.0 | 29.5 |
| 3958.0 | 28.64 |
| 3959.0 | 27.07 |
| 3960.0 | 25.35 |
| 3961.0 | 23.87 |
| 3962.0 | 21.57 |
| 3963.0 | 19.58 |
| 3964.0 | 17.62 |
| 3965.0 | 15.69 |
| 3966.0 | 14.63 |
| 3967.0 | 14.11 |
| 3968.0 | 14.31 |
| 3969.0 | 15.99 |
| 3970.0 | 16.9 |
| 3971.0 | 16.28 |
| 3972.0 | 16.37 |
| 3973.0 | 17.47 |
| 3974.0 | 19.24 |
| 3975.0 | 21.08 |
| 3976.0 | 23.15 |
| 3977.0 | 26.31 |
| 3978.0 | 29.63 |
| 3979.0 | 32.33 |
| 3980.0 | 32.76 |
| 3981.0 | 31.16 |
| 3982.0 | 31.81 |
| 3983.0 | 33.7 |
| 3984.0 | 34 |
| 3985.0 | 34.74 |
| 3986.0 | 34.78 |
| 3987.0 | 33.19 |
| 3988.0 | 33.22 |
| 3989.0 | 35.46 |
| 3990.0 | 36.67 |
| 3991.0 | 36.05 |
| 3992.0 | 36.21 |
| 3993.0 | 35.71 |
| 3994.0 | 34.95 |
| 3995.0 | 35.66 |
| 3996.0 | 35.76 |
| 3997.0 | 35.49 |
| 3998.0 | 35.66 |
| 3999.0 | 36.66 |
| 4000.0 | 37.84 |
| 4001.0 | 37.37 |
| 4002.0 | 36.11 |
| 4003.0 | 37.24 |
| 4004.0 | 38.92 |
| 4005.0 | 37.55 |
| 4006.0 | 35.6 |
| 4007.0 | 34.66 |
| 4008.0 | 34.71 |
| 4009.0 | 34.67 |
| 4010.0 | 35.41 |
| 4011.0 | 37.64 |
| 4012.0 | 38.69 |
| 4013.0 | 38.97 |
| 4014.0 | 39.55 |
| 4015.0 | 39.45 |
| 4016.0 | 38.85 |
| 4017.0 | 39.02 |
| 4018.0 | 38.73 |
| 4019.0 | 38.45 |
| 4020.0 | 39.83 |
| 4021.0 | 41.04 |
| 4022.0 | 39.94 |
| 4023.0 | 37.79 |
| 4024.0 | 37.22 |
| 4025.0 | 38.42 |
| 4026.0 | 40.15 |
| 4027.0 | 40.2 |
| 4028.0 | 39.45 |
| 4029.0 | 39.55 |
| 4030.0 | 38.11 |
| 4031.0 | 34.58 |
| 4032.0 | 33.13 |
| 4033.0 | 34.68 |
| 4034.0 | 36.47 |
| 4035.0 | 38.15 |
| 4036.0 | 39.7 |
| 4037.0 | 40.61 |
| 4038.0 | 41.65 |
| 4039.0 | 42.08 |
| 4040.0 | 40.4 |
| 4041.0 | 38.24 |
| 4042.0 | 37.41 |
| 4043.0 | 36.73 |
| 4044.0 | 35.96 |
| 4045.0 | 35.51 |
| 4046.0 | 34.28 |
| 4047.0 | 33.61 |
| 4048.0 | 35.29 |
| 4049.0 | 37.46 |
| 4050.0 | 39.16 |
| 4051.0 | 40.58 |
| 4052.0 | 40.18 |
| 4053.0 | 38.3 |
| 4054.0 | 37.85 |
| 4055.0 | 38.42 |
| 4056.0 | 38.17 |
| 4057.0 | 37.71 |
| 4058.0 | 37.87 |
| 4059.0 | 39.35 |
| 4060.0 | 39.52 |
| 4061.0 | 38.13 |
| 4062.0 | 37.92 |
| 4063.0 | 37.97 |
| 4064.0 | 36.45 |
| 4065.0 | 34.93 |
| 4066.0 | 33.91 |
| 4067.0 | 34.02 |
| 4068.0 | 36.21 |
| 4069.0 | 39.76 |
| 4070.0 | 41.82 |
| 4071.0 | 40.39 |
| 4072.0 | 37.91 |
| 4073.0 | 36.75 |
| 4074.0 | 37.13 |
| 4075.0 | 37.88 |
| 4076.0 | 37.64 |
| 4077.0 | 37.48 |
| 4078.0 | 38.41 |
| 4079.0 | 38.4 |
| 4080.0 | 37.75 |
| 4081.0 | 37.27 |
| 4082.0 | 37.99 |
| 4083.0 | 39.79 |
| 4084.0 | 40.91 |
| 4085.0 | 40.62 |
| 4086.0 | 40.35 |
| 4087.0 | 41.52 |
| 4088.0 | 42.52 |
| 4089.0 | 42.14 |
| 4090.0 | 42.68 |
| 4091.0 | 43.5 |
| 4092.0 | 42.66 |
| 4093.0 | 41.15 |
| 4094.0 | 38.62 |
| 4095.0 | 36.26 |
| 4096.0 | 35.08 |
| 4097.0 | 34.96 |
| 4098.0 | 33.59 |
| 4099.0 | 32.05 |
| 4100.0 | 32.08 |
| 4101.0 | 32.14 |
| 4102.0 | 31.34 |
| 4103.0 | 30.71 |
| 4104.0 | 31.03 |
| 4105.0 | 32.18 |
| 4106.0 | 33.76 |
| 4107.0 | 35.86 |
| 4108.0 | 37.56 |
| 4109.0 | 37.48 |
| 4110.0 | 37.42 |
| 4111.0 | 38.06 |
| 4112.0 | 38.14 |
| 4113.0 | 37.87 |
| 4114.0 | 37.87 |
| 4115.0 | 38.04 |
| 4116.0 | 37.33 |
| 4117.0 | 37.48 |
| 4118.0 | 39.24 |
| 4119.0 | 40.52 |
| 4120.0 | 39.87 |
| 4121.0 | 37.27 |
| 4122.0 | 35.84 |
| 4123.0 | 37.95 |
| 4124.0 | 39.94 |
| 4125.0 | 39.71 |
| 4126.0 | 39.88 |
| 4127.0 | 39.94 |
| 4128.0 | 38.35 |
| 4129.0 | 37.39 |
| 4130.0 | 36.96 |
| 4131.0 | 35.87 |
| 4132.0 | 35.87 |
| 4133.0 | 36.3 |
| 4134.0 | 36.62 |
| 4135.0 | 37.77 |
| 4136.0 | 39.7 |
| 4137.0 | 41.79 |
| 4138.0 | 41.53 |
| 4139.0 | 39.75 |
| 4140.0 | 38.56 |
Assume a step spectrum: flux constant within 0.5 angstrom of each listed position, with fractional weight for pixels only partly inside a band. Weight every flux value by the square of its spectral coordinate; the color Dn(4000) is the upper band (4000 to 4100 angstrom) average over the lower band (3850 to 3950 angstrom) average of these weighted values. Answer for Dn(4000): 1.69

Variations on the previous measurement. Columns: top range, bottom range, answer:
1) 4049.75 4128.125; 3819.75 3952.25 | 1.81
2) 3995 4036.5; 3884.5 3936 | 1.60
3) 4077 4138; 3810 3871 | 2.05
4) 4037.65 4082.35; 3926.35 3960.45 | 1.76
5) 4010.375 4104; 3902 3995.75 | 1.57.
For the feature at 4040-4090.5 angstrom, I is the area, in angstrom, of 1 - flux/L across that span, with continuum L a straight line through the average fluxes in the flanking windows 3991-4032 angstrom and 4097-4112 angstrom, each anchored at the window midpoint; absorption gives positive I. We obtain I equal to -3.8 angstrom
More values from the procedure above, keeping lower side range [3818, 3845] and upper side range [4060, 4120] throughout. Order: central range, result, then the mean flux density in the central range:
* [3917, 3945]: 5.0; 20.8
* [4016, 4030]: -2.9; 39.2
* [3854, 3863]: -1.9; 24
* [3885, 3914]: -4.9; 26.9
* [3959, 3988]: 4.7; 24.1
